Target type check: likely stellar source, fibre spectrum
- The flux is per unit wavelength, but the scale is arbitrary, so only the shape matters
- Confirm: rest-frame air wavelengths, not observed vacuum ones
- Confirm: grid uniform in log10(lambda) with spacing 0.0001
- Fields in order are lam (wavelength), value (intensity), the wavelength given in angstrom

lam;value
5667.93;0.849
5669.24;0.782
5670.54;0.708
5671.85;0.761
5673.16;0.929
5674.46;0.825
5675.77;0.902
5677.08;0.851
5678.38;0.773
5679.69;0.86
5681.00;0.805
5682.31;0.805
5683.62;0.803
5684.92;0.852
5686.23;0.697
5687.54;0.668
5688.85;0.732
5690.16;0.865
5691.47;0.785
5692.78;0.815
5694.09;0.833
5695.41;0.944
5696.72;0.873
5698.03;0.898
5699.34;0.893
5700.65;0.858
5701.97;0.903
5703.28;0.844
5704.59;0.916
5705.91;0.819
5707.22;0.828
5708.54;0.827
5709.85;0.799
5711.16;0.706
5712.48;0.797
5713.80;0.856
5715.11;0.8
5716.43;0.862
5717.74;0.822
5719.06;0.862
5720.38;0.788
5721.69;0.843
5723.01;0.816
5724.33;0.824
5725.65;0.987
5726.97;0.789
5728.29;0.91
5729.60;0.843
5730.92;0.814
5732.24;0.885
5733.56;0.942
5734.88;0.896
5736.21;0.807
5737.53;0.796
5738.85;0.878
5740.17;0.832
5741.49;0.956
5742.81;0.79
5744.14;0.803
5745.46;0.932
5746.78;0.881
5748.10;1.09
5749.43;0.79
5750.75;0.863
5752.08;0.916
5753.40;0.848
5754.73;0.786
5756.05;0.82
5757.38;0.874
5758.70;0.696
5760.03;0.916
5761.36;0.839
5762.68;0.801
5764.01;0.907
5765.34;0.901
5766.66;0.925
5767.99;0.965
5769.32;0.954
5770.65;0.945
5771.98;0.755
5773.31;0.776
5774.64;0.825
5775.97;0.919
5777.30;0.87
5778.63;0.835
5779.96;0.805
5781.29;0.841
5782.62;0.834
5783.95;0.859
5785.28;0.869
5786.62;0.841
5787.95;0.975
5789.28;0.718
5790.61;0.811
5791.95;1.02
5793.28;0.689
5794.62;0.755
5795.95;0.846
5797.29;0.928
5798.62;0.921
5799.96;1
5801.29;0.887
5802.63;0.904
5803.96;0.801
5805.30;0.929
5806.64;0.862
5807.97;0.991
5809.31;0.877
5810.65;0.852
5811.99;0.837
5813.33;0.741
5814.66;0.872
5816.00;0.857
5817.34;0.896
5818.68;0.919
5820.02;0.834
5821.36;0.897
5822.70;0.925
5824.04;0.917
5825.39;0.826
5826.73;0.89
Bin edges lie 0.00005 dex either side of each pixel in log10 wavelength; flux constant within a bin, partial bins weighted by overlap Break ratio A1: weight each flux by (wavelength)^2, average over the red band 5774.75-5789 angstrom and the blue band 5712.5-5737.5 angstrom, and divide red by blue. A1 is 1.0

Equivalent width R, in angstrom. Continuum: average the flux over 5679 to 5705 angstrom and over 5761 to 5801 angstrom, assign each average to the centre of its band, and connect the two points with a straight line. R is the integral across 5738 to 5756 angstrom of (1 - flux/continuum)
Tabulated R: -0.4 angstrom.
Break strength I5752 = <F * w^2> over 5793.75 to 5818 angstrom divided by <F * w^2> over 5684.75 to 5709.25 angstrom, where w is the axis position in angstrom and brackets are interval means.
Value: 1.09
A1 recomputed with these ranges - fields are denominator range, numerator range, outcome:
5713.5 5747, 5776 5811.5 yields 1.04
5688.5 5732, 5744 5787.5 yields 1.05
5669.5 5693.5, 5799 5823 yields 1.15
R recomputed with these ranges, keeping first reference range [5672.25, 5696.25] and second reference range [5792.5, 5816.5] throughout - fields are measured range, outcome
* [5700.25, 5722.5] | -0.04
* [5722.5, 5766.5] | -1.07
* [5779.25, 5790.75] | 0.23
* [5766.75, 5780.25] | -0.26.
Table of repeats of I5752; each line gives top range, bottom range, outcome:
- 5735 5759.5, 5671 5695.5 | 1.08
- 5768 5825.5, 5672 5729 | 1.08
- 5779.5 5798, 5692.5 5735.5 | 1.02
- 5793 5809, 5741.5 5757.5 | 1.03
